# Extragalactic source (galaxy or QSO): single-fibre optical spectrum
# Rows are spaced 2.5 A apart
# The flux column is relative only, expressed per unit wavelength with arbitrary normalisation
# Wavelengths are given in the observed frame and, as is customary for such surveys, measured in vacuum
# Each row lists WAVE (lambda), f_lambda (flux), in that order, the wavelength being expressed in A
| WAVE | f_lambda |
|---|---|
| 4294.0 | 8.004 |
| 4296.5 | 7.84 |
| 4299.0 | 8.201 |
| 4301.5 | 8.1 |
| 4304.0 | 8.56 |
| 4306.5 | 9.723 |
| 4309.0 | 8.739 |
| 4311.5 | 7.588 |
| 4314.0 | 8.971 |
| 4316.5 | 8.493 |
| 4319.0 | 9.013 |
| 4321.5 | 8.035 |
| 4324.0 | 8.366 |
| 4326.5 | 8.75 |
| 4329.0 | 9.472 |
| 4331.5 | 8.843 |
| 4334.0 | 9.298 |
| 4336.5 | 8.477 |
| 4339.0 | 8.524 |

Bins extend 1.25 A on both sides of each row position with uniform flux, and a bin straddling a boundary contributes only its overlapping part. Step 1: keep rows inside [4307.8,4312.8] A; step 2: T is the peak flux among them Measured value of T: 8.739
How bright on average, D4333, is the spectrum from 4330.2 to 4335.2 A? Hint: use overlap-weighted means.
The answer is 9.07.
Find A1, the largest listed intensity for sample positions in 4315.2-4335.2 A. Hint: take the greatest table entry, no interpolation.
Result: 9.472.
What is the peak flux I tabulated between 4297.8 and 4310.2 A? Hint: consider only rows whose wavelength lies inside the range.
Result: 9.723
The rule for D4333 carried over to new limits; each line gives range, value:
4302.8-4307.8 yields 9.14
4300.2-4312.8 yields 8.54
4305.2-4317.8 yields 8.7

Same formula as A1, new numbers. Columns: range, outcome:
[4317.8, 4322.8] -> 9.013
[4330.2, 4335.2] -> 9.298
